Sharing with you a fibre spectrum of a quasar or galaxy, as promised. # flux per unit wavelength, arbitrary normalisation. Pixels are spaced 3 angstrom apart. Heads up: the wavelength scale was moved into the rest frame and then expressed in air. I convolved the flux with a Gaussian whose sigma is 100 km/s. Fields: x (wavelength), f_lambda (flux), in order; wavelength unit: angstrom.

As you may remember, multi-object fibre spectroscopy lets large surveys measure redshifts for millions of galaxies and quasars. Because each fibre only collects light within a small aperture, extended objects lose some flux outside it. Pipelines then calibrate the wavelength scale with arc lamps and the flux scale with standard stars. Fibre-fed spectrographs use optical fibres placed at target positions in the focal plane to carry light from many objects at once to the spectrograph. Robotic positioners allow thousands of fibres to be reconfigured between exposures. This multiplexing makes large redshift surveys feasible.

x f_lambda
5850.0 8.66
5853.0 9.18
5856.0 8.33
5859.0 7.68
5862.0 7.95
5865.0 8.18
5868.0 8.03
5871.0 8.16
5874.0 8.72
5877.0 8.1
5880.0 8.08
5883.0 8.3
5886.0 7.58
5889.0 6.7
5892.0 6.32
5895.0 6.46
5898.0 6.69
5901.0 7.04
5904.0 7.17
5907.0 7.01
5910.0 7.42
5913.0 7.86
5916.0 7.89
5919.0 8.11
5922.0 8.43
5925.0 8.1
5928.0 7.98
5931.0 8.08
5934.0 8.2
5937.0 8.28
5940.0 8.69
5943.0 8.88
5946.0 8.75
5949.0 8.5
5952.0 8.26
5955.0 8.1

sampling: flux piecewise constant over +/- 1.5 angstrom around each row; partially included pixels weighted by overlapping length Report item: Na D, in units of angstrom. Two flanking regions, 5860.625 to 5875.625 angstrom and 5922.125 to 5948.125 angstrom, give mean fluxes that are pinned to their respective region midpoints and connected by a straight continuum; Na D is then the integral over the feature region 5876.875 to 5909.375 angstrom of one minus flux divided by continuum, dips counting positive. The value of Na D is 4.2 angstrom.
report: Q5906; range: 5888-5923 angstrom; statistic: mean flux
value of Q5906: 7.25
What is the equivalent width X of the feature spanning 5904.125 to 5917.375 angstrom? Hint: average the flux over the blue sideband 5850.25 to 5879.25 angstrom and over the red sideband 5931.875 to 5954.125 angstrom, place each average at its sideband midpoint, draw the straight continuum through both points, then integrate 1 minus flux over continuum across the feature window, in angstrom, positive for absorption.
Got 1.41 angstrom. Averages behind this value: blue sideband 8.27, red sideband 8.49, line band 7.5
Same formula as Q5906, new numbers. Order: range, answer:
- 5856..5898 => 7.7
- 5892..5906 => 6.79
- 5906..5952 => 8.16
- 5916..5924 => 8.19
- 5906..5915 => 7.48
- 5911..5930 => 8.05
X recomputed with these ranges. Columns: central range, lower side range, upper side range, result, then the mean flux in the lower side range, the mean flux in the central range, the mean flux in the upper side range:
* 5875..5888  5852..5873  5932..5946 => 0.5 angstrom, 8.2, 7.99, 8.52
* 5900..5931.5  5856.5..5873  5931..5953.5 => 2.3 angstrom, 8.04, 7.74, 8.48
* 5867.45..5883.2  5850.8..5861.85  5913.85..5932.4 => 0.1 angstrom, 8.36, 8.24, 8.09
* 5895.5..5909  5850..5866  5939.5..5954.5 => 2.4 angstrom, 8.3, 6.96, 8.58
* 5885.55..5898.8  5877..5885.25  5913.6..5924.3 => 2.3 angstrom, 8.12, 6.69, 8.12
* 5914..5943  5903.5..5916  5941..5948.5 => -0.3 angstrom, 7.44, 8.23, 8.76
